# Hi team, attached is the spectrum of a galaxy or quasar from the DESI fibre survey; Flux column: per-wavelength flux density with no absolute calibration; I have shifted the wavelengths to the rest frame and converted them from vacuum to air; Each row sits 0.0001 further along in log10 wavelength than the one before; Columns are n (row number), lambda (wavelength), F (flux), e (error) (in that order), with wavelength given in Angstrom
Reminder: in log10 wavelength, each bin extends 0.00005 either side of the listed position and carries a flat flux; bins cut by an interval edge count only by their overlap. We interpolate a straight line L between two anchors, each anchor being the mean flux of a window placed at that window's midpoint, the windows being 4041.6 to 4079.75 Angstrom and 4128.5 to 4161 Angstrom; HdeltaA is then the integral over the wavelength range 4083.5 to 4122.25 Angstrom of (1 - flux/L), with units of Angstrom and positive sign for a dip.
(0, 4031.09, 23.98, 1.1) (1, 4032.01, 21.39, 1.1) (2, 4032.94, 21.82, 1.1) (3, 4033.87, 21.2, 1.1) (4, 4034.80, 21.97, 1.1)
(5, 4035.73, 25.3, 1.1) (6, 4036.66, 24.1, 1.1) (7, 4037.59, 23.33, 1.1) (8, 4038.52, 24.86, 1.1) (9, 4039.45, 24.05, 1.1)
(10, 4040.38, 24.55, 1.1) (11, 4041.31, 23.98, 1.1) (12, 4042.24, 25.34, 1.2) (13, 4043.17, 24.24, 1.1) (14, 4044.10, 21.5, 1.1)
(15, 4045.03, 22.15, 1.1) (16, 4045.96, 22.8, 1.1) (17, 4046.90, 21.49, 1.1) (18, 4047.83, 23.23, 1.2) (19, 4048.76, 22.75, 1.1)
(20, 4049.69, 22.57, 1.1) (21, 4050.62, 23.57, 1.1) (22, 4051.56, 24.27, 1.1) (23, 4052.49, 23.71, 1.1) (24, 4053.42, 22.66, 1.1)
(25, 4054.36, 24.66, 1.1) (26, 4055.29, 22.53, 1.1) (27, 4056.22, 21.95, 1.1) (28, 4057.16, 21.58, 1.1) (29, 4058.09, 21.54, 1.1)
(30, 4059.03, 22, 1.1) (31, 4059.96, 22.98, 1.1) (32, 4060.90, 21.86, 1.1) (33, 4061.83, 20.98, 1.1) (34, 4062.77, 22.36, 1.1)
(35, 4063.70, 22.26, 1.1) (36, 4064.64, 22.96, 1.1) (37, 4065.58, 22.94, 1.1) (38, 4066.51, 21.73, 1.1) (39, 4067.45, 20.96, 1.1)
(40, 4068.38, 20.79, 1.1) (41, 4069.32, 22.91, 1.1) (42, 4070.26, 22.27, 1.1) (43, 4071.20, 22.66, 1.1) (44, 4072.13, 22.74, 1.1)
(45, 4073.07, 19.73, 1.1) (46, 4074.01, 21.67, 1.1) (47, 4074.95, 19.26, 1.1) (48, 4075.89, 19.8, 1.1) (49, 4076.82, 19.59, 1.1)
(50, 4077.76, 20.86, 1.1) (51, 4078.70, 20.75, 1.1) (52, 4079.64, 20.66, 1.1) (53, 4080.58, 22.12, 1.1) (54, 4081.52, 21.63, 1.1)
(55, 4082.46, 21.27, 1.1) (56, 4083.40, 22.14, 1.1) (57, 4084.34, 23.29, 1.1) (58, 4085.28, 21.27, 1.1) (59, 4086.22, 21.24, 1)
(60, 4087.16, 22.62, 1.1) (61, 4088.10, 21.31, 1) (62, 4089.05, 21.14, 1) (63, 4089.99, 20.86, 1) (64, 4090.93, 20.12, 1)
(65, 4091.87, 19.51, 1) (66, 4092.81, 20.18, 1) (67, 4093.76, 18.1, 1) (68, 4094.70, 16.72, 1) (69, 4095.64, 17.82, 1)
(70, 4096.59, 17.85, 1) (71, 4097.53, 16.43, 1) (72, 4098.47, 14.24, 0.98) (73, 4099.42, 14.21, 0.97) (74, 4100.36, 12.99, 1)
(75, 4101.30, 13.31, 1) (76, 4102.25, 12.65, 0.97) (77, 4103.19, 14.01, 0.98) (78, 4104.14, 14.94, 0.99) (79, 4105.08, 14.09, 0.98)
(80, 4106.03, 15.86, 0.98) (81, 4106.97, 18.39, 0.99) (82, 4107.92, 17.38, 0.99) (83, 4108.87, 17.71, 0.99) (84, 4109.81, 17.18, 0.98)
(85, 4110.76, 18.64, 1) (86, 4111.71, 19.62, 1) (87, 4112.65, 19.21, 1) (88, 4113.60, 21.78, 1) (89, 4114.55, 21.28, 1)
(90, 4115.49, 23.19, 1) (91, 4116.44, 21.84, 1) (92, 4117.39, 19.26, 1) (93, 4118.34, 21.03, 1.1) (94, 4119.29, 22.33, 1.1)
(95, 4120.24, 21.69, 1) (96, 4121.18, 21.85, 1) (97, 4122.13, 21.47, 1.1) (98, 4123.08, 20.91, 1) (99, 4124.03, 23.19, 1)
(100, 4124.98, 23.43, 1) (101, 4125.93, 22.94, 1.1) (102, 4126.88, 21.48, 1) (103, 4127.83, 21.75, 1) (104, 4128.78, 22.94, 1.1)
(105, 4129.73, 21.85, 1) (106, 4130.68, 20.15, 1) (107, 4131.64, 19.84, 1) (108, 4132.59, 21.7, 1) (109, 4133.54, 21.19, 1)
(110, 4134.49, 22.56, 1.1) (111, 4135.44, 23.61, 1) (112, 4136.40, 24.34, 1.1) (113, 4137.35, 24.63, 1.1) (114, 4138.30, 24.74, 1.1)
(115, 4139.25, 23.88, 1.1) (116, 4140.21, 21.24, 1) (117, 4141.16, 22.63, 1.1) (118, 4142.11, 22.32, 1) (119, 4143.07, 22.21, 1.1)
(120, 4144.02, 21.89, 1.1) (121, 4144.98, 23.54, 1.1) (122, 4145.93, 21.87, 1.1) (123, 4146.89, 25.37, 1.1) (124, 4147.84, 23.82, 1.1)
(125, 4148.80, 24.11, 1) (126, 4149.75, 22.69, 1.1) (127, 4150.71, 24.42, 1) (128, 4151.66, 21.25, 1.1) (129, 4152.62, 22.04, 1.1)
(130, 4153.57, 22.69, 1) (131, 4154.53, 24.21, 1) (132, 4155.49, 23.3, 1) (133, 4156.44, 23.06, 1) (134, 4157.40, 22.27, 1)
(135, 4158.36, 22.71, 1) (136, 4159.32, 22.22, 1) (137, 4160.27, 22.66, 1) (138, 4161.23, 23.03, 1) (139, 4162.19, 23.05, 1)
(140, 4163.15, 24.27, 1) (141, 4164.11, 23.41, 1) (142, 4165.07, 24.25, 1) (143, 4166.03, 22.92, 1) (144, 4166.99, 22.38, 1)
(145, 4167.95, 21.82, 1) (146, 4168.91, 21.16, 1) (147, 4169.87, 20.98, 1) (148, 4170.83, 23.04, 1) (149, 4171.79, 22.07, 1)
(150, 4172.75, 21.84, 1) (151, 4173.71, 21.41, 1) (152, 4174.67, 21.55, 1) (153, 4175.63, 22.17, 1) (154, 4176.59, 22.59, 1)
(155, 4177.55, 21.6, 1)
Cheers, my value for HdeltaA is 6.4 Angstrom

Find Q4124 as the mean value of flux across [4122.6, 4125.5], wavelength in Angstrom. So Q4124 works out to 22.5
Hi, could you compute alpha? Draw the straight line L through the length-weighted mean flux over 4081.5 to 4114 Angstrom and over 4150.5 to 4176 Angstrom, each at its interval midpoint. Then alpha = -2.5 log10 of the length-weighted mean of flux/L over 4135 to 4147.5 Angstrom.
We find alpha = -0.105 mag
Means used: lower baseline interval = 18.2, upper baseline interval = 22.6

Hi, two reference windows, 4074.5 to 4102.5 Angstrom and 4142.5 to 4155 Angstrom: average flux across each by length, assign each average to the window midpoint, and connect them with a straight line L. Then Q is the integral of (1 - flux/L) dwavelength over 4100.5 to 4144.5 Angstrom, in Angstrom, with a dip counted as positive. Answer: 2.0 Angstrom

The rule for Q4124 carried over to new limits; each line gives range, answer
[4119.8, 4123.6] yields 21.5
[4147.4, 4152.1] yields 23.3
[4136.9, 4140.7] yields 23.6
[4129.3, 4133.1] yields 20.9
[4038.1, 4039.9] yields 24.4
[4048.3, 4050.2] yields 22.7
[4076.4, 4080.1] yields 20.5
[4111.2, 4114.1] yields 20.2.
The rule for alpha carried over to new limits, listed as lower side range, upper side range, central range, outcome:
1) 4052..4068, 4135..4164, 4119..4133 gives 0.05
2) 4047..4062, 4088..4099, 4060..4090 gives -0.05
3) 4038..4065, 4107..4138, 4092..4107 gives 0.35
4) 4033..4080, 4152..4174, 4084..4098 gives 0.13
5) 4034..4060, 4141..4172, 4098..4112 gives 0.42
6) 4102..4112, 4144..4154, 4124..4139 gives -0.11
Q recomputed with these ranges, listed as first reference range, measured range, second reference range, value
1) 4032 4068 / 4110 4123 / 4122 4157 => 1.03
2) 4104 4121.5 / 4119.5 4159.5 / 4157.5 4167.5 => -2.40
